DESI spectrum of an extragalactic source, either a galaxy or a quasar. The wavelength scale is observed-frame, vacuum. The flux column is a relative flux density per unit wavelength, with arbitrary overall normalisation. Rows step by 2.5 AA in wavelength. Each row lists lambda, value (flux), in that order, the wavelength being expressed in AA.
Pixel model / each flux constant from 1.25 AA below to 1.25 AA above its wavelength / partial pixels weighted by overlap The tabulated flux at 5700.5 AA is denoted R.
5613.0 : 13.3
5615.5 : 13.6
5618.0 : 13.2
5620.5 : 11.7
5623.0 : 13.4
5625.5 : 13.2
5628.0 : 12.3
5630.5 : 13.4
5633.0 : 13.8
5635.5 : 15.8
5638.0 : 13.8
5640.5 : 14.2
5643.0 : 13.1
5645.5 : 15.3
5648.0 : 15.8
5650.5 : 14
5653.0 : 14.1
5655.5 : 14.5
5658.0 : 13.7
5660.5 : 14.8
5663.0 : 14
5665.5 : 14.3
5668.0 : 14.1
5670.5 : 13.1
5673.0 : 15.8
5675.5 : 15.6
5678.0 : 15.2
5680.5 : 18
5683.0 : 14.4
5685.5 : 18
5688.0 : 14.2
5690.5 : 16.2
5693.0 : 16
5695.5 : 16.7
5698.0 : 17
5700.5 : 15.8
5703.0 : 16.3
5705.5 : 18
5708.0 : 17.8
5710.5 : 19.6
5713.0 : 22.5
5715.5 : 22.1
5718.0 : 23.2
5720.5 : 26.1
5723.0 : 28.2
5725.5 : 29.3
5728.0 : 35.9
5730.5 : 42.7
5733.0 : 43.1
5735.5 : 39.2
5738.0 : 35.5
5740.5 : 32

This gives 15.8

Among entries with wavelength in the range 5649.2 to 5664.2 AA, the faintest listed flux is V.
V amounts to 13.7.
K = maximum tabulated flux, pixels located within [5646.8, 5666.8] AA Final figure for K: 15.8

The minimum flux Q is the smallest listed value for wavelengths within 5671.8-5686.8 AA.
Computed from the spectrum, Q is 14.4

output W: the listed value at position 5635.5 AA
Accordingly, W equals 15.8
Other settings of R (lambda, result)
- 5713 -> 22.5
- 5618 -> 13.2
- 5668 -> 14.1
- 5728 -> 35.9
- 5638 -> 13.8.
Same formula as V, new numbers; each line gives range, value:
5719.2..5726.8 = 26.1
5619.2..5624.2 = 11.7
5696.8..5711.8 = 15.8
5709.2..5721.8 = 19.6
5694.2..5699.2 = 16.7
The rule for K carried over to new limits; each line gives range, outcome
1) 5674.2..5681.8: 18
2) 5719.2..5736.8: 43.1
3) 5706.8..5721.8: 26.1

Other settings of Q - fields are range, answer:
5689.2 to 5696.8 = 16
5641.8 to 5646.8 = 13.1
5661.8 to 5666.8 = 14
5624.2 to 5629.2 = 12.3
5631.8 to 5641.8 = 13.8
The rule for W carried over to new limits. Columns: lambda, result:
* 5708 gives 17.8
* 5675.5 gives 15.6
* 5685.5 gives 18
